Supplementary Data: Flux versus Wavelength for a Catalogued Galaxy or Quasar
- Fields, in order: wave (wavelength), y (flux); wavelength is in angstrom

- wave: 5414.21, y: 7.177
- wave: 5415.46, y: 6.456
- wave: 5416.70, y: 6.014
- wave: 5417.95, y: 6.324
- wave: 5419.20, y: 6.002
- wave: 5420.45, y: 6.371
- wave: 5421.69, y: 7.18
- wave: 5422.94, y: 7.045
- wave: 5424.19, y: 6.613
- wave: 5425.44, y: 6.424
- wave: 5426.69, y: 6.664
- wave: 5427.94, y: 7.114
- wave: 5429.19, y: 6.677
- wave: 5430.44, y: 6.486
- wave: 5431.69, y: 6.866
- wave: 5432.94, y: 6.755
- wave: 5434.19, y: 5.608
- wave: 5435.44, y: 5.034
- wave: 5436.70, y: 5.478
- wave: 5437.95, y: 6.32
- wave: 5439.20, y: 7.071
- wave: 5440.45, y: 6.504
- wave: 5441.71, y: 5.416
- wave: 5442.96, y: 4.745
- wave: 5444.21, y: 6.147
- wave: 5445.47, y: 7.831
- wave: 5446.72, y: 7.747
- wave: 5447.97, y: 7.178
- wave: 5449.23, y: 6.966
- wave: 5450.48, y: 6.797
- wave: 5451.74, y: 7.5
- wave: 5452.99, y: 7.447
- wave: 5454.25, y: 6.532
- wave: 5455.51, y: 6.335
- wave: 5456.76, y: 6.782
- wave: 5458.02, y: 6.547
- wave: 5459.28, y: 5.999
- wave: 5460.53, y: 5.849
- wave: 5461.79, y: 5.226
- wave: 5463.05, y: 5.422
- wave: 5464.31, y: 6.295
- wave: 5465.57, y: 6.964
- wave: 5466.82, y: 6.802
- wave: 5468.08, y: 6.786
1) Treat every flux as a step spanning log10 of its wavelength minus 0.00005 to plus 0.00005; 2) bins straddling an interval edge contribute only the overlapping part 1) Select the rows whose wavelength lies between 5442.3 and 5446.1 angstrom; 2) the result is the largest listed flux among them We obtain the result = 7.831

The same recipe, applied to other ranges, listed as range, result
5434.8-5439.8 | 7.071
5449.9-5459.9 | 7.5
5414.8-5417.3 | 6.456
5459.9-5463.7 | 5.849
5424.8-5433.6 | 7.114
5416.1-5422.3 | 7.18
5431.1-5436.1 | 6.866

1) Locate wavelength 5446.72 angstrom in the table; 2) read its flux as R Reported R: 7.747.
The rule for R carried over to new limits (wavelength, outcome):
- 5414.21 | 7.177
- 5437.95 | 6.32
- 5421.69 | 7.18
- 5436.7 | 5.478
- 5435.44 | 5.034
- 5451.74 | 7.5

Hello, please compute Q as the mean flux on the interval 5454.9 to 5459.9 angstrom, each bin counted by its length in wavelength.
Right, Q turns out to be 6.42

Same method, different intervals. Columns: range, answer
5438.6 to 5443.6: 5.93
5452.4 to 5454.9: 6.95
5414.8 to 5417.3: 6.26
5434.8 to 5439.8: 5.97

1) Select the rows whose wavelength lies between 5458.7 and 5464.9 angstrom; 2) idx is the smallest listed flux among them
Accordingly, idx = 5.226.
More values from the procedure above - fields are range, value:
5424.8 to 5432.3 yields 6.424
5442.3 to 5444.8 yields 4.745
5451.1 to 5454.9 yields 6.532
